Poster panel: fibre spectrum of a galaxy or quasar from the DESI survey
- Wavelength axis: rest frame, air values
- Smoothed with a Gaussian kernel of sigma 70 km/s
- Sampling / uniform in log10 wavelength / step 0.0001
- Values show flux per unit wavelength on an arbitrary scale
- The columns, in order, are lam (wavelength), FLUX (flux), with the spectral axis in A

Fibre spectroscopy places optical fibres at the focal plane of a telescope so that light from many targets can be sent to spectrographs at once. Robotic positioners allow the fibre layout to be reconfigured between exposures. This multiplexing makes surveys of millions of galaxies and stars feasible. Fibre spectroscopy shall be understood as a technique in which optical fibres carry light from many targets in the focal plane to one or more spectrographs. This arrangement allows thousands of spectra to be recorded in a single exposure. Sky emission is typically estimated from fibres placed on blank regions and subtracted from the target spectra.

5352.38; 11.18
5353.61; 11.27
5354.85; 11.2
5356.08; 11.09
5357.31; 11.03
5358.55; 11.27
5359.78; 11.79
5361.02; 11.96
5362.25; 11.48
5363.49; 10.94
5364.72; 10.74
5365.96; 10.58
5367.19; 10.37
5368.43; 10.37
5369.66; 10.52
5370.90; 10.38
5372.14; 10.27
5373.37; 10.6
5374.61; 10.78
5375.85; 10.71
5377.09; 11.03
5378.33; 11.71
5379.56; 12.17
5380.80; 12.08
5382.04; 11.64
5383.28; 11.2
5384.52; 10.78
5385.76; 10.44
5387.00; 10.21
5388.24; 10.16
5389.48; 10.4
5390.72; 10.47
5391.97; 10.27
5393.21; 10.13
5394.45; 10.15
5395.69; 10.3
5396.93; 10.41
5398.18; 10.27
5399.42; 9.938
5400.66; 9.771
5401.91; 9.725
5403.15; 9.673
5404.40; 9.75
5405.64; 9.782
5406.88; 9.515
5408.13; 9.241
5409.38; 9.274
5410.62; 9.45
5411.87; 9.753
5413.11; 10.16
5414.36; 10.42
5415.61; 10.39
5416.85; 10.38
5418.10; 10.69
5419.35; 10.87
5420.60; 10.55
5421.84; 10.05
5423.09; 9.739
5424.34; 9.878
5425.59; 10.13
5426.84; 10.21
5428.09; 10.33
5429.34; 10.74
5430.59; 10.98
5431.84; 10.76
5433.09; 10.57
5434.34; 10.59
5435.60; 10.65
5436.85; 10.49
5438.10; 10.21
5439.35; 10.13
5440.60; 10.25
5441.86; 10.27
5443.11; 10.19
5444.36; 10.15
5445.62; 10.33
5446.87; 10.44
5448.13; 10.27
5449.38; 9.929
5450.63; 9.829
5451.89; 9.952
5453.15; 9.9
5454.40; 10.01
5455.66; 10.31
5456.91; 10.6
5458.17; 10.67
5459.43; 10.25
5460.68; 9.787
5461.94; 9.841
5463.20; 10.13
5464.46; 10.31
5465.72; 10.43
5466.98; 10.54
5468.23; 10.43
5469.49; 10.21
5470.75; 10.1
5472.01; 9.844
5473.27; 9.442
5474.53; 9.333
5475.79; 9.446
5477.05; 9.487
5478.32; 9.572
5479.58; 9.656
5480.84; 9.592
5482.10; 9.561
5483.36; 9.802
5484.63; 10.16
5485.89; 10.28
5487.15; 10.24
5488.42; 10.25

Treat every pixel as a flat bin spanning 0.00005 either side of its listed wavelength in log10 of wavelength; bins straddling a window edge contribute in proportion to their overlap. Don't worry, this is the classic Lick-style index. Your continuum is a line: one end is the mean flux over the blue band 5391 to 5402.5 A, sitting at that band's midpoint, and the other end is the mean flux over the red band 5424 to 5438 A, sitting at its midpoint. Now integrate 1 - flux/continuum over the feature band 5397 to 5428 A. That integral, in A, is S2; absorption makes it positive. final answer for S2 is 0.9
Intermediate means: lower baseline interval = 10.1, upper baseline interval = 10.5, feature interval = 10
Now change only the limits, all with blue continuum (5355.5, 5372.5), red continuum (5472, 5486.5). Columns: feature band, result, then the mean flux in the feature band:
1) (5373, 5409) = 0.6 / 10.4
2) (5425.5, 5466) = -1.0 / 10.3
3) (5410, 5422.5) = 0.1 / 10.3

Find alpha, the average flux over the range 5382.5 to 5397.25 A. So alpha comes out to 10.4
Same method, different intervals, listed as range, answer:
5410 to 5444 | 10.3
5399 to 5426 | 9.96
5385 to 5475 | 10.2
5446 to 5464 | 10.1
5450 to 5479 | 10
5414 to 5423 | 10.4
